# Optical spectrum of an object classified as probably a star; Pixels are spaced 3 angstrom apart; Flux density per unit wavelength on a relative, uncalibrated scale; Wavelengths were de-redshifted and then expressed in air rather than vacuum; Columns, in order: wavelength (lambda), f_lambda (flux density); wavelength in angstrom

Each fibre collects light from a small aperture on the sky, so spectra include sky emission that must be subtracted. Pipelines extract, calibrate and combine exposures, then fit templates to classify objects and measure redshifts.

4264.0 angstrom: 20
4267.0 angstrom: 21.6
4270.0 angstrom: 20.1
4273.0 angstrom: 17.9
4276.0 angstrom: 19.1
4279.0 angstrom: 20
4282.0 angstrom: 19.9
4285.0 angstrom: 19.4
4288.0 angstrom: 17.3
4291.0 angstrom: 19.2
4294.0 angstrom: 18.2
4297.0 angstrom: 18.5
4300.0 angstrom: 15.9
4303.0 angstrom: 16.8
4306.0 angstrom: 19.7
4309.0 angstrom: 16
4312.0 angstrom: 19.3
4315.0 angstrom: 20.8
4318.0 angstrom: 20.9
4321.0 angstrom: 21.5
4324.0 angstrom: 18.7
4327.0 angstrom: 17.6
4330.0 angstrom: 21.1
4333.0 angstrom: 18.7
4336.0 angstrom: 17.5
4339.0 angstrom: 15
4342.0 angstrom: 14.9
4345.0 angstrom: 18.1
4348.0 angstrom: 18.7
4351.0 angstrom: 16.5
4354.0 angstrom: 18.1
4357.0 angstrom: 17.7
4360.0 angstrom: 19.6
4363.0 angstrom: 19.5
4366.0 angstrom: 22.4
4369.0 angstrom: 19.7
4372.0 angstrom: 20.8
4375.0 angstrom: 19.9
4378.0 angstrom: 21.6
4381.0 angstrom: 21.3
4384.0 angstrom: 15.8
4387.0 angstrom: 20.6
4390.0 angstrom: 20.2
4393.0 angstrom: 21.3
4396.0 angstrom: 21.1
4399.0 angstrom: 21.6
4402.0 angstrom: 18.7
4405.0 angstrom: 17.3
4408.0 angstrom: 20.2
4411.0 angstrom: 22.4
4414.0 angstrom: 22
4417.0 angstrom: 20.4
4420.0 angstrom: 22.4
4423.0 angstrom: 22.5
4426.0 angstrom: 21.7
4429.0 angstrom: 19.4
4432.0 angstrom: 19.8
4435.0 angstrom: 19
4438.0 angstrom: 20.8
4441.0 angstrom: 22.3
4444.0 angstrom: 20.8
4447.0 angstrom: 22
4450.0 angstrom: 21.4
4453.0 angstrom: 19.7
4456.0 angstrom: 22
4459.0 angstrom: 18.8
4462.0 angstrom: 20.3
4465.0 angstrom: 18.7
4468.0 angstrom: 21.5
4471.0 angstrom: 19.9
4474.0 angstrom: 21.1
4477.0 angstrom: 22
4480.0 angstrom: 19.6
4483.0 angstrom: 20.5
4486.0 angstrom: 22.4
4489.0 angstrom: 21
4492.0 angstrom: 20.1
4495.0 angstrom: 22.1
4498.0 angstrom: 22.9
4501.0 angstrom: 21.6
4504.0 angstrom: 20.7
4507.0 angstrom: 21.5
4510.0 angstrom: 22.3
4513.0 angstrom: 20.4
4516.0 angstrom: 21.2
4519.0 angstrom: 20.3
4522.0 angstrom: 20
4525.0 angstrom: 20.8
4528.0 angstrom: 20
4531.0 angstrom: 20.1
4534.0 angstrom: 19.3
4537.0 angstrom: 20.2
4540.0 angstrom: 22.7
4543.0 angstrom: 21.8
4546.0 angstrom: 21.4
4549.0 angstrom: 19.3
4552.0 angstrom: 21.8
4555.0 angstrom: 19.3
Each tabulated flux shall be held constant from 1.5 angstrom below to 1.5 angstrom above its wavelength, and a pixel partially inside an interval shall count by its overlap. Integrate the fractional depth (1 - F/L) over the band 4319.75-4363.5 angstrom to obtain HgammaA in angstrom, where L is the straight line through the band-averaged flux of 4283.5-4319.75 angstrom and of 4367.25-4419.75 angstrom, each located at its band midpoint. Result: 2.59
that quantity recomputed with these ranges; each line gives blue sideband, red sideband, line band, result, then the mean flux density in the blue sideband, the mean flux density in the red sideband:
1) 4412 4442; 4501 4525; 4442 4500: 0.2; 21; 20.9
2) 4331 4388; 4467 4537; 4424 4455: -1.2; 18.8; 20.9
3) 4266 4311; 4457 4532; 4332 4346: 1.8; 18.6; 20.8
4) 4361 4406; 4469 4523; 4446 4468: 0.3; 20.1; 21.1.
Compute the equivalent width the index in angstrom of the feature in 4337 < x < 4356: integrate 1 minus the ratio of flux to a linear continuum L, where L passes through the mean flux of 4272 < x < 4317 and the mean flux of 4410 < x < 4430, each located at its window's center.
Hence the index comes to 2.8 angstrom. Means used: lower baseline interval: 18.6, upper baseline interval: 21.6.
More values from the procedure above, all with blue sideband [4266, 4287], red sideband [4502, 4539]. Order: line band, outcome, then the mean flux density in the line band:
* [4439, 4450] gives -0.71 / 21.6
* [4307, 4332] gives 0.39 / 19.5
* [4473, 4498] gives -0.91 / 21.2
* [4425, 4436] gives 0.16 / 19.9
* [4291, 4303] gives 1.25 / 17.6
